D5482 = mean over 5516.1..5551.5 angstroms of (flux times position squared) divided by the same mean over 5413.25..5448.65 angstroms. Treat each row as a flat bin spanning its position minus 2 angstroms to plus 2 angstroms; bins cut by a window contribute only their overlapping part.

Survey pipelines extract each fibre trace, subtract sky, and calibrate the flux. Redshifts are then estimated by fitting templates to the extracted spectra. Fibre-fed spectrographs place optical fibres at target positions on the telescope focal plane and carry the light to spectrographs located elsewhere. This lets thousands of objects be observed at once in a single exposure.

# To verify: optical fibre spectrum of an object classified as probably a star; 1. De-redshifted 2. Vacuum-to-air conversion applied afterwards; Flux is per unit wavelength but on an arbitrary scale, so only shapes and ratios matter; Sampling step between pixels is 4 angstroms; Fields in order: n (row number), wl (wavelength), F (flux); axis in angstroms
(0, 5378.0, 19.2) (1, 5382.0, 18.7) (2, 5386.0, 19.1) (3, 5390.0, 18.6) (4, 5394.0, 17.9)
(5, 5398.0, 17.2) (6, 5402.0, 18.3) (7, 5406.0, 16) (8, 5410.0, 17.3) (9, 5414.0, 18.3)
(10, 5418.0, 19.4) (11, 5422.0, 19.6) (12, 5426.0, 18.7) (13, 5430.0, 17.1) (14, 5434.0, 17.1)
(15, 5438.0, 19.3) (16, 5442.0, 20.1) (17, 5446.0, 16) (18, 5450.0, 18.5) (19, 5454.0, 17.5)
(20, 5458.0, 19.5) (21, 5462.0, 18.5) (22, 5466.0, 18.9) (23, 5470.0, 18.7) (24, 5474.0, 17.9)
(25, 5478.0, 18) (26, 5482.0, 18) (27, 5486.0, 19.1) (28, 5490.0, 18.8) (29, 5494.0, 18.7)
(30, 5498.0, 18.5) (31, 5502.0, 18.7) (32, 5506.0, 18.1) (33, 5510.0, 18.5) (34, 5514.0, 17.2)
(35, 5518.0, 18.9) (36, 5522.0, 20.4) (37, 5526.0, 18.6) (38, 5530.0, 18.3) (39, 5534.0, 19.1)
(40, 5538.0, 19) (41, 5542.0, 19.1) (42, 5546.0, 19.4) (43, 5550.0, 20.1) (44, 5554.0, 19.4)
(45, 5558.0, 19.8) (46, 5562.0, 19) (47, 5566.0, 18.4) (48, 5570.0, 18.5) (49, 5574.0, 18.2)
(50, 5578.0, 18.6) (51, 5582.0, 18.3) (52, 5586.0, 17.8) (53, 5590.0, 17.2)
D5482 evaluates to 1.1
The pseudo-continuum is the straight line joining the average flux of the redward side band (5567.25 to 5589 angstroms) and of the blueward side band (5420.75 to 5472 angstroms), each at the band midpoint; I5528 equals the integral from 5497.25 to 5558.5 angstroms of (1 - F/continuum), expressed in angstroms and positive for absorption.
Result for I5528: -2.1 angstroms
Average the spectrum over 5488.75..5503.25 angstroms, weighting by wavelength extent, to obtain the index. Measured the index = 18.7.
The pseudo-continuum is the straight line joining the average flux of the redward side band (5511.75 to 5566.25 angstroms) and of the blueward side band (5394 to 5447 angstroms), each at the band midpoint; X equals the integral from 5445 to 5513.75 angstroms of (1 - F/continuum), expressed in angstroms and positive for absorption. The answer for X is 0.78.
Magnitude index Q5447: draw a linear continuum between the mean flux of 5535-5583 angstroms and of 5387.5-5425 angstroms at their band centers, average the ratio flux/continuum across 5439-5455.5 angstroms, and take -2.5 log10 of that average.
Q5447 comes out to 0.01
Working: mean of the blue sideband 18.1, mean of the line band 18.1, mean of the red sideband 19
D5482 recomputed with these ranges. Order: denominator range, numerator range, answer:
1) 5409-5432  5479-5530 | 1.04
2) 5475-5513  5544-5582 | 1.06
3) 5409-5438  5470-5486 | 1.01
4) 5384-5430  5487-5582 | 1.09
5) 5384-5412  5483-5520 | 1.08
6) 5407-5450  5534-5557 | 1.11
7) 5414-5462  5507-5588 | 1.06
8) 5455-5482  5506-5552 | 1.05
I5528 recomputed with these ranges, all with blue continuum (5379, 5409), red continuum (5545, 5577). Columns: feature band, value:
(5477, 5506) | 0.14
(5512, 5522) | 0.14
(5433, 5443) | -0.33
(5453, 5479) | -0.03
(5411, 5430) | -0.57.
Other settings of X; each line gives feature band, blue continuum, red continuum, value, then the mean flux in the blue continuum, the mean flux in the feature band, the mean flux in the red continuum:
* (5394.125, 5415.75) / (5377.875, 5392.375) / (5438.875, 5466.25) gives 1.5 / 18.8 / 17.5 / 18.4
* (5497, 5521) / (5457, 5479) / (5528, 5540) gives 0.4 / 18.6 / 18.4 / 18.8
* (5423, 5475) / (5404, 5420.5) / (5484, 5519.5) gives -0.7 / 17.8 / 18.3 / 18.5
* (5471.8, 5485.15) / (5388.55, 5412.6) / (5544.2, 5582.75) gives 0.1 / 17.5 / 18.1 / 19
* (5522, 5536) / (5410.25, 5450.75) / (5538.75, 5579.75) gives 0.0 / 18.4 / 18.9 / 19.1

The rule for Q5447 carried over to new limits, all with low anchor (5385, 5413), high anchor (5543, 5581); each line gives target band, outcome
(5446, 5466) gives -0.01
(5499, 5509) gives 0.01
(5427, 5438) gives 0.02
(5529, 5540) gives 0.00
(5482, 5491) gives -0.02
